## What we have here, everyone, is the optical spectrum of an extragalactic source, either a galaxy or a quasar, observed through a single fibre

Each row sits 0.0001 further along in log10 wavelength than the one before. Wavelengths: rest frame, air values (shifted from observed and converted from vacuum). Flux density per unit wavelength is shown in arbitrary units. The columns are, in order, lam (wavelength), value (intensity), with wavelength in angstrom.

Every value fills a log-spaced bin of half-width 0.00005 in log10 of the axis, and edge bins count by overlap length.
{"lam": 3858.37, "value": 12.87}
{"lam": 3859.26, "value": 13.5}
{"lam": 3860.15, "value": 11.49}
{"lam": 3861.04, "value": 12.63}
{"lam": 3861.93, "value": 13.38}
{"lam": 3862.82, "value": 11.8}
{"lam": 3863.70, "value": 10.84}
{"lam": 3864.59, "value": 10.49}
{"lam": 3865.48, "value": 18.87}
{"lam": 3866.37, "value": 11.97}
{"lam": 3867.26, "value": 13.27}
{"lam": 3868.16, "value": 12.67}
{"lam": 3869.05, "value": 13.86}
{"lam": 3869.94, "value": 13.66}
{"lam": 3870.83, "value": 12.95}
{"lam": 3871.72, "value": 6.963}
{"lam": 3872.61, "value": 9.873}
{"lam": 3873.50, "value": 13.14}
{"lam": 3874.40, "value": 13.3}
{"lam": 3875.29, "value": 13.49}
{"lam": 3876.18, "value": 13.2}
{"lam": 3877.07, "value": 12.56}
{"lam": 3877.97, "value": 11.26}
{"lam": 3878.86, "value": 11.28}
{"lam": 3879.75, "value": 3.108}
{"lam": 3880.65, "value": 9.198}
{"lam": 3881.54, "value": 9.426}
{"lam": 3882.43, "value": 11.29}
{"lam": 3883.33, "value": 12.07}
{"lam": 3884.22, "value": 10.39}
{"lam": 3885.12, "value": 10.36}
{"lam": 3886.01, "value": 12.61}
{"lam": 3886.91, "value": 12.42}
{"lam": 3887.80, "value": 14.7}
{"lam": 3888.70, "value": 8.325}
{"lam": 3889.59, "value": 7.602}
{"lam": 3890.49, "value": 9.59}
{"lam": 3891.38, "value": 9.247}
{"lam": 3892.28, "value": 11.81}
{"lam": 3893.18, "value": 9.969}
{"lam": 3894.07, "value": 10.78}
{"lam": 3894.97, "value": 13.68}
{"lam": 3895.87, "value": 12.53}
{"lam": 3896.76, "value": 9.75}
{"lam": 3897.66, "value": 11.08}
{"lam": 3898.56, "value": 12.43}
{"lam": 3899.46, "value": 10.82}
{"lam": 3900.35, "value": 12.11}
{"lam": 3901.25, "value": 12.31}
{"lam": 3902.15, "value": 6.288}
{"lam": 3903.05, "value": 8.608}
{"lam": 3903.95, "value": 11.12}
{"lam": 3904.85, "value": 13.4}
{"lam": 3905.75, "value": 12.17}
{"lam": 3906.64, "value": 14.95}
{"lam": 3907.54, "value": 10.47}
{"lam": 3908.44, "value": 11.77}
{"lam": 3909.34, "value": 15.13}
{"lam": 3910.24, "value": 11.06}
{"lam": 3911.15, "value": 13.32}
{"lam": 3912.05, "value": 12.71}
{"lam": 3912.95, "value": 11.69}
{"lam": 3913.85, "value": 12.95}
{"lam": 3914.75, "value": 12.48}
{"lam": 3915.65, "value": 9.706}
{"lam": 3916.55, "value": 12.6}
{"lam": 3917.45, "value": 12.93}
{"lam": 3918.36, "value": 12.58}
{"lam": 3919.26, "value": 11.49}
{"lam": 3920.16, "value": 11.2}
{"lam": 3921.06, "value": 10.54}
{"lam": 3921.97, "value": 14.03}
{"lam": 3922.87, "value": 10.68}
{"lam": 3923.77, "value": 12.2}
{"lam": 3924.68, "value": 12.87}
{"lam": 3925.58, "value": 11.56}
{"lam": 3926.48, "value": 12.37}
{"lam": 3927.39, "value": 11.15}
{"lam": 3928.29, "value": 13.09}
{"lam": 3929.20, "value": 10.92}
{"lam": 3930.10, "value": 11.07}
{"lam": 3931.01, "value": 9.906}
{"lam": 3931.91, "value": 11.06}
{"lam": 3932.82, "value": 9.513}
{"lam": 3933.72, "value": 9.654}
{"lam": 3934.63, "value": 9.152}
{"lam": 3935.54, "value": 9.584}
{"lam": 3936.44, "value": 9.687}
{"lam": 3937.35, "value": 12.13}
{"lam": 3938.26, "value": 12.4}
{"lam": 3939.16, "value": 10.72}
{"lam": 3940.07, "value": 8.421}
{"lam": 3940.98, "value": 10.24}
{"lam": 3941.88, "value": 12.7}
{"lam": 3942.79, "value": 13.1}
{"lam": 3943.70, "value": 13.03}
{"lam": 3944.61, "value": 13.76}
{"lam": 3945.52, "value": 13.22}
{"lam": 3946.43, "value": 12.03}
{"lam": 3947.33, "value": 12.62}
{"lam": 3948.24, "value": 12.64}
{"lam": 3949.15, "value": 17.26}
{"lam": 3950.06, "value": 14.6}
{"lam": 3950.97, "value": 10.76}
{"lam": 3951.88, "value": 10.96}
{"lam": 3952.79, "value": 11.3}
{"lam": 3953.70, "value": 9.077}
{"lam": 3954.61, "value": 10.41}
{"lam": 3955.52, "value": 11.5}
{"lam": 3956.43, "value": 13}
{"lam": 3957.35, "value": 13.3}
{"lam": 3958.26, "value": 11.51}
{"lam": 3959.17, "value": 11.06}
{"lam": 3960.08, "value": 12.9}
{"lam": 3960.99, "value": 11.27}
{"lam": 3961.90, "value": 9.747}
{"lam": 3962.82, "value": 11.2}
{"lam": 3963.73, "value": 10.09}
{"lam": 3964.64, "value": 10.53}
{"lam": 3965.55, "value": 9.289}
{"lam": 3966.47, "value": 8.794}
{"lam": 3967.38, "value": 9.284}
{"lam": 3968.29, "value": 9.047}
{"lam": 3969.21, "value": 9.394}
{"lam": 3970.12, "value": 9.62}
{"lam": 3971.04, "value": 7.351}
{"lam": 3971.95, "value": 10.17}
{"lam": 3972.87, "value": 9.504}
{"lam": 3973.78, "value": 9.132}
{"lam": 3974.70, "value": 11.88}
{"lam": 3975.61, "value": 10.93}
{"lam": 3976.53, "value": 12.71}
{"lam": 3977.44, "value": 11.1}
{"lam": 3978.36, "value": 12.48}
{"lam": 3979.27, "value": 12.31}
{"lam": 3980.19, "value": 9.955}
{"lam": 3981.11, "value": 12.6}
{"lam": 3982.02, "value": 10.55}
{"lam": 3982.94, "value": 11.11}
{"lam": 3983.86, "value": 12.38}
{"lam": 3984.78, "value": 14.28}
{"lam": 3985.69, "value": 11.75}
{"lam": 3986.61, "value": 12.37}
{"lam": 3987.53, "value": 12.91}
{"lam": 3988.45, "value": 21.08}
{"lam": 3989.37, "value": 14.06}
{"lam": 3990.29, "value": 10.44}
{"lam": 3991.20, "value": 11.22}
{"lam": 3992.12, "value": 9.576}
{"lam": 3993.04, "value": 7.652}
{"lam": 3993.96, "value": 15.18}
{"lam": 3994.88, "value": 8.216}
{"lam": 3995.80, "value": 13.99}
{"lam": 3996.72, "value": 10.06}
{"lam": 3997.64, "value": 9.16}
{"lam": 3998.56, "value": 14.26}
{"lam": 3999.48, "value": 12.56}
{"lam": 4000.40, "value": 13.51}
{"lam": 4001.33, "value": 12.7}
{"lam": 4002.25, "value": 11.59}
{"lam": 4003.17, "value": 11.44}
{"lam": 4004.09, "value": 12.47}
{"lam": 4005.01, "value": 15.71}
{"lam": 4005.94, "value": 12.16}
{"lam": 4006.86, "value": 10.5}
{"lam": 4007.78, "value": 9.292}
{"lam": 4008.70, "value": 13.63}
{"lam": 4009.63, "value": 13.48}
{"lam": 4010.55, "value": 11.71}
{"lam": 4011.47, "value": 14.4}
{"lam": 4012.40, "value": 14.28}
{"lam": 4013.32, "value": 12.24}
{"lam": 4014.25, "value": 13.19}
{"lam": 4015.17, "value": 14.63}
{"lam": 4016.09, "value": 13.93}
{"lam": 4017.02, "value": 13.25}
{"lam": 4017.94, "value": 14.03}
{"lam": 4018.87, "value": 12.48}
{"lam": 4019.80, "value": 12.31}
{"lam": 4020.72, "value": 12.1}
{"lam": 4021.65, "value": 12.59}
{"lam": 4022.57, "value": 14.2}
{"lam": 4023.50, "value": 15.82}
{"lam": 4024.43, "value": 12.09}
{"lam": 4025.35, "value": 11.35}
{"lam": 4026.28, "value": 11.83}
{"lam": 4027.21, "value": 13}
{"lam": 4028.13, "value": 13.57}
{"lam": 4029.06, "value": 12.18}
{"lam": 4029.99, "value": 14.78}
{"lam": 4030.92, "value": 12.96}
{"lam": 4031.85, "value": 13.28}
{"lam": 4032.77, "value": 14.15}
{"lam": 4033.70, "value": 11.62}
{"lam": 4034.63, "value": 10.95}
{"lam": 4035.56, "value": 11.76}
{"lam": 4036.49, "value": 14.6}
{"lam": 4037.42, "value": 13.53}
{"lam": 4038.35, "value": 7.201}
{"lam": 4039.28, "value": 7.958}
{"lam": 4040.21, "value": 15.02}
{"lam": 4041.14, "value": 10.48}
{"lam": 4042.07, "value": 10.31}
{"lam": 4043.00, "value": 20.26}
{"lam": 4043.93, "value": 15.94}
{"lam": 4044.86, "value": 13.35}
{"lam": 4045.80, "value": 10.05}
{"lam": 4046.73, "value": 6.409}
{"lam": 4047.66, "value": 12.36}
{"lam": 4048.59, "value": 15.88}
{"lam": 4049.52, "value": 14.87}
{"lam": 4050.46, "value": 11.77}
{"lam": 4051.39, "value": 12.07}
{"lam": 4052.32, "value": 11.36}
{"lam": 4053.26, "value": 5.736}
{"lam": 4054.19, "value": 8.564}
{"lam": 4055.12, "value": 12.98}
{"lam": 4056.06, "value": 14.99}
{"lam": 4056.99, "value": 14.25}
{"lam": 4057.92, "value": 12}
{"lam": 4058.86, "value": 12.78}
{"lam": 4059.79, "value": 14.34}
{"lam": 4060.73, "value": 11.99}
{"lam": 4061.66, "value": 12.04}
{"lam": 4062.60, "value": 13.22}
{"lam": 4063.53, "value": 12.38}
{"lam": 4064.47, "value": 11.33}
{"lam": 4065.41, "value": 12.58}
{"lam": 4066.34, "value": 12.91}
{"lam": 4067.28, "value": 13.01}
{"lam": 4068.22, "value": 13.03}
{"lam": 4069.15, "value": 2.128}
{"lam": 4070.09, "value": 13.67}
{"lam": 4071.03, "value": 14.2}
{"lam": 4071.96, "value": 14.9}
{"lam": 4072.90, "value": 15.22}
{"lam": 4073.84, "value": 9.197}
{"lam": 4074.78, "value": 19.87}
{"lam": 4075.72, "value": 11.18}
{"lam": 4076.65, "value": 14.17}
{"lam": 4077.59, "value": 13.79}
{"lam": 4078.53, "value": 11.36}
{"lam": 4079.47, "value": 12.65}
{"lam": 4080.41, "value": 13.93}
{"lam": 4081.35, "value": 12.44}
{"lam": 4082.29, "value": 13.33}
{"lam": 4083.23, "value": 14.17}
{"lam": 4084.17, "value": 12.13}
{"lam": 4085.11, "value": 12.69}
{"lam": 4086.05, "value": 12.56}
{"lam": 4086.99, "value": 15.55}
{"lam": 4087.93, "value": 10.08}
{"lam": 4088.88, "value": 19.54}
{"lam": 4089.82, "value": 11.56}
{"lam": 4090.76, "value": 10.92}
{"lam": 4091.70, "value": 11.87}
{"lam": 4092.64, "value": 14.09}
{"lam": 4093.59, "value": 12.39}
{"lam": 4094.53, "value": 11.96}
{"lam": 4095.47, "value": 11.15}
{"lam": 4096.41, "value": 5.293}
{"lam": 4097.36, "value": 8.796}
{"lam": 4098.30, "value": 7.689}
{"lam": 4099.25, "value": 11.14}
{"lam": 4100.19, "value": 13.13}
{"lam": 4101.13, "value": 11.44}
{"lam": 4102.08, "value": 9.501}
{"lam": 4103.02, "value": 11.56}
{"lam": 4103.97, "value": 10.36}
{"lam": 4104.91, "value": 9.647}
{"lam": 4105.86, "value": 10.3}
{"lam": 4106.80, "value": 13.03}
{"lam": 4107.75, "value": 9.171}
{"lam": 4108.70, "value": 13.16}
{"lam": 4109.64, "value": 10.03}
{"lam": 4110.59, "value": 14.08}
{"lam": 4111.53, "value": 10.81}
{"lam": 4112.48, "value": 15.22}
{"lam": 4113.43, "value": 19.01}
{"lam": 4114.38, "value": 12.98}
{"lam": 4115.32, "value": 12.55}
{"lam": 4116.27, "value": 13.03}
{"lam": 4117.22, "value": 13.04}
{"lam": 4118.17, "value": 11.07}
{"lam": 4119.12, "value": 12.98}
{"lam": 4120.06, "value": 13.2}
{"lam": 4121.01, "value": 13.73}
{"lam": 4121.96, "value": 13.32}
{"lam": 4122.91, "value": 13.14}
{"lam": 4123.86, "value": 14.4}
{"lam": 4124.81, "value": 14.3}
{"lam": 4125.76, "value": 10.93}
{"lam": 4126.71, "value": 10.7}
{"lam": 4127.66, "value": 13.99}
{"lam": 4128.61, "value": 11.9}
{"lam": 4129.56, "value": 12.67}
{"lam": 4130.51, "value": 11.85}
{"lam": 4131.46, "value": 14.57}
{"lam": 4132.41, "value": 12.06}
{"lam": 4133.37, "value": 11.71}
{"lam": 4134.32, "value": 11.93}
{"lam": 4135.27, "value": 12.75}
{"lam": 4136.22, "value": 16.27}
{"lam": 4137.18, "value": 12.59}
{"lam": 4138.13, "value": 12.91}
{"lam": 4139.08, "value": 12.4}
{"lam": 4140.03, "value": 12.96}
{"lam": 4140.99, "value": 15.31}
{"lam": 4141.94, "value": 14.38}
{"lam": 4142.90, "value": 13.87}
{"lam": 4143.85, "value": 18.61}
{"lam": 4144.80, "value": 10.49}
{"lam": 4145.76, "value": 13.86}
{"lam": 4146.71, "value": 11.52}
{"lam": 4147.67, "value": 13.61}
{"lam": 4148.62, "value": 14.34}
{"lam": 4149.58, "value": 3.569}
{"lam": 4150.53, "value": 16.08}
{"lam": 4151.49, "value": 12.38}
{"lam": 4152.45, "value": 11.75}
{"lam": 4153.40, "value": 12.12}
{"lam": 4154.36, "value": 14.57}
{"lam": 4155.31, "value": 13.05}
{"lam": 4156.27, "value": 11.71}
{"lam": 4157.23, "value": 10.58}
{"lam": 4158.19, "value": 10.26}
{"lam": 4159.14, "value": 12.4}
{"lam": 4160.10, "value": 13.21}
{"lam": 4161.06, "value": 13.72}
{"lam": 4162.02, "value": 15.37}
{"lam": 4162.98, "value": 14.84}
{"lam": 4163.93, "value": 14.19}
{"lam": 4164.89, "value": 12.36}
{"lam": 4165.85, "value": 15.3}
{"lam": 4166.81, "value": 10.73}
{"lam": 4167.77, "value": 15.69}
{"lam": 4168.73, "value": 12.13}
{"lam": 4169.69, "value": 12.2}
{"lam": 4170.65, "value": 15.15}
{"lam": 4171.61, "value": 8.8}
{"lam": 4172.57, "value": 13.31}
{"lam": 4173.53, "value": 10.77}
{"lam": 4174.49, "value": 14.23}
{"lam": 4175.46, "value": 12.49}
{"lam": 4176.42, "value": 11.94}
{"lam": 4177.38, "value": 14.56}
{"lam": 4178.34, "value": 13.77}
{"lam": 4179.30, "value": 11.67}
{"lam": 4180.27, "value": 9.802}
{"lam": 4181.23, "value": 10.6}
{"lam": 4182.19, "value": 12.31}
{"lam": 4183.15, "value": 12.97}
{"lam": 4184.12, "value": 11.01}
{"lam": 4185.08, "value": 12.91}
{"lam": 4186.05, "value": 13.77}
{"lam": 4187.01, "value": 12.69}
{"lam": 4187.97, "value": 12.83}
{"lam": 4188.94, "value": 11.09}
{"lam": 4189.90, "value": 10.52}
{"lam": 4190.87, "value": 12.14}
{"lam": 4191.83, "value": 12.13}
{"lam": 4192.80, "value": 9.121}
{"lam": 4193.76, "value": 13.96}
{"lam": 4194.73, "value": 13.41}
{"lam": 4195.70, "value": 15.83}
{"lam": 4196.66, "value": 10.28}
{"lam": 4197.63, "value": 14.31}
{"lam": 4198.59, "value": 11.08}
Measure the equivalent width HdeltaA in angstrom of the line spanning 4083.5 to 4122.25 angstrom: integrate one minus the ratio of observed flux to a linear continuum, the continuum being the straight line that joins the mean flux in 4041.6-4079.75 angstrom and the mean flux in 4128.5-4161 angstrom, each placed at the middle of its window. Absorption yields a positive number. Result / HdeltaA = 1.8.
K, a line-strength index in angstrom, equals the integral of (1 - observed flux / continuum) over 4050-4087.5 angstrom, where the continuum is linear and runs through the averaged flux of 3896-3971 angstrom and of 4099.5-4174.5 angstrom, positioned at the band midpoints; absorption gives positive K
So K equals -0.8 angstrom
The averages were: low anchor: 11.4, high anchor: 12.7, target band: 12.6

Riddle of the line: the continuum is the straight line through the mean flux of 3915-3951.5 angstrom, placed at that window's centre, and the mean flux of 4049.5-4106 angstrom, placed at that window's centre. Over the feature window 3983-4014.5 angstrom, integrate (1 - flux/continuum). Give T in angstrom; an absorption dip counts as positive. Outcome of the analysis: -1.4 angstrom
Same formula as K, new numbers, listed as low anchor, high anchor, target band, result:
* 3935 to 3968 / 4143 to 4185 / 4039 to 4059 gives -0.4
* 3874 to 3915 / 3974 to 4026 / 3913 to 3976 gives 3.1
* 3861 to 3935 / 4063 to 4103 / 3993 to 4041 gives -2.2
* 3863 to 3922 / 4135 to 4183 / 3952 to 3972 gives 2.4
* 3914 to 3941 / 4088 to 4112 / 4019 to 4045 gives -3.6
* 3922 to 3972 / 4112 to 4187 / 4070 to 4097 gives -1.2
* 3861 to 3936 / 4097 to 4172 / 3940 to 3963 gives -0.6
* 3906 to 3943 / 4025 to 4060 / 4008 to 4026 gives -1.4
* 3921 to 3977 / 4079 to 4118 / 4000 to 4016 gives -1.7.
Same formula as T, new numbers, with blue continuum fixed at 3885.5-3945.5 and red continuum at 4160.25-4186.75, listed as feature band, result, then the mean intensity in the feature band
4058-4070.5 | 0.3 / 11.9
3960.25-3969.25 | 1.3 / 9.98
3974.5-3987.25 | -0.1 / 11.9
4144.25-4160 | 0.8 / 12.1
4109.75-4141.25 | -1.3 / 13.1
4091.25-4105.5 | 2.0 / 10.7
